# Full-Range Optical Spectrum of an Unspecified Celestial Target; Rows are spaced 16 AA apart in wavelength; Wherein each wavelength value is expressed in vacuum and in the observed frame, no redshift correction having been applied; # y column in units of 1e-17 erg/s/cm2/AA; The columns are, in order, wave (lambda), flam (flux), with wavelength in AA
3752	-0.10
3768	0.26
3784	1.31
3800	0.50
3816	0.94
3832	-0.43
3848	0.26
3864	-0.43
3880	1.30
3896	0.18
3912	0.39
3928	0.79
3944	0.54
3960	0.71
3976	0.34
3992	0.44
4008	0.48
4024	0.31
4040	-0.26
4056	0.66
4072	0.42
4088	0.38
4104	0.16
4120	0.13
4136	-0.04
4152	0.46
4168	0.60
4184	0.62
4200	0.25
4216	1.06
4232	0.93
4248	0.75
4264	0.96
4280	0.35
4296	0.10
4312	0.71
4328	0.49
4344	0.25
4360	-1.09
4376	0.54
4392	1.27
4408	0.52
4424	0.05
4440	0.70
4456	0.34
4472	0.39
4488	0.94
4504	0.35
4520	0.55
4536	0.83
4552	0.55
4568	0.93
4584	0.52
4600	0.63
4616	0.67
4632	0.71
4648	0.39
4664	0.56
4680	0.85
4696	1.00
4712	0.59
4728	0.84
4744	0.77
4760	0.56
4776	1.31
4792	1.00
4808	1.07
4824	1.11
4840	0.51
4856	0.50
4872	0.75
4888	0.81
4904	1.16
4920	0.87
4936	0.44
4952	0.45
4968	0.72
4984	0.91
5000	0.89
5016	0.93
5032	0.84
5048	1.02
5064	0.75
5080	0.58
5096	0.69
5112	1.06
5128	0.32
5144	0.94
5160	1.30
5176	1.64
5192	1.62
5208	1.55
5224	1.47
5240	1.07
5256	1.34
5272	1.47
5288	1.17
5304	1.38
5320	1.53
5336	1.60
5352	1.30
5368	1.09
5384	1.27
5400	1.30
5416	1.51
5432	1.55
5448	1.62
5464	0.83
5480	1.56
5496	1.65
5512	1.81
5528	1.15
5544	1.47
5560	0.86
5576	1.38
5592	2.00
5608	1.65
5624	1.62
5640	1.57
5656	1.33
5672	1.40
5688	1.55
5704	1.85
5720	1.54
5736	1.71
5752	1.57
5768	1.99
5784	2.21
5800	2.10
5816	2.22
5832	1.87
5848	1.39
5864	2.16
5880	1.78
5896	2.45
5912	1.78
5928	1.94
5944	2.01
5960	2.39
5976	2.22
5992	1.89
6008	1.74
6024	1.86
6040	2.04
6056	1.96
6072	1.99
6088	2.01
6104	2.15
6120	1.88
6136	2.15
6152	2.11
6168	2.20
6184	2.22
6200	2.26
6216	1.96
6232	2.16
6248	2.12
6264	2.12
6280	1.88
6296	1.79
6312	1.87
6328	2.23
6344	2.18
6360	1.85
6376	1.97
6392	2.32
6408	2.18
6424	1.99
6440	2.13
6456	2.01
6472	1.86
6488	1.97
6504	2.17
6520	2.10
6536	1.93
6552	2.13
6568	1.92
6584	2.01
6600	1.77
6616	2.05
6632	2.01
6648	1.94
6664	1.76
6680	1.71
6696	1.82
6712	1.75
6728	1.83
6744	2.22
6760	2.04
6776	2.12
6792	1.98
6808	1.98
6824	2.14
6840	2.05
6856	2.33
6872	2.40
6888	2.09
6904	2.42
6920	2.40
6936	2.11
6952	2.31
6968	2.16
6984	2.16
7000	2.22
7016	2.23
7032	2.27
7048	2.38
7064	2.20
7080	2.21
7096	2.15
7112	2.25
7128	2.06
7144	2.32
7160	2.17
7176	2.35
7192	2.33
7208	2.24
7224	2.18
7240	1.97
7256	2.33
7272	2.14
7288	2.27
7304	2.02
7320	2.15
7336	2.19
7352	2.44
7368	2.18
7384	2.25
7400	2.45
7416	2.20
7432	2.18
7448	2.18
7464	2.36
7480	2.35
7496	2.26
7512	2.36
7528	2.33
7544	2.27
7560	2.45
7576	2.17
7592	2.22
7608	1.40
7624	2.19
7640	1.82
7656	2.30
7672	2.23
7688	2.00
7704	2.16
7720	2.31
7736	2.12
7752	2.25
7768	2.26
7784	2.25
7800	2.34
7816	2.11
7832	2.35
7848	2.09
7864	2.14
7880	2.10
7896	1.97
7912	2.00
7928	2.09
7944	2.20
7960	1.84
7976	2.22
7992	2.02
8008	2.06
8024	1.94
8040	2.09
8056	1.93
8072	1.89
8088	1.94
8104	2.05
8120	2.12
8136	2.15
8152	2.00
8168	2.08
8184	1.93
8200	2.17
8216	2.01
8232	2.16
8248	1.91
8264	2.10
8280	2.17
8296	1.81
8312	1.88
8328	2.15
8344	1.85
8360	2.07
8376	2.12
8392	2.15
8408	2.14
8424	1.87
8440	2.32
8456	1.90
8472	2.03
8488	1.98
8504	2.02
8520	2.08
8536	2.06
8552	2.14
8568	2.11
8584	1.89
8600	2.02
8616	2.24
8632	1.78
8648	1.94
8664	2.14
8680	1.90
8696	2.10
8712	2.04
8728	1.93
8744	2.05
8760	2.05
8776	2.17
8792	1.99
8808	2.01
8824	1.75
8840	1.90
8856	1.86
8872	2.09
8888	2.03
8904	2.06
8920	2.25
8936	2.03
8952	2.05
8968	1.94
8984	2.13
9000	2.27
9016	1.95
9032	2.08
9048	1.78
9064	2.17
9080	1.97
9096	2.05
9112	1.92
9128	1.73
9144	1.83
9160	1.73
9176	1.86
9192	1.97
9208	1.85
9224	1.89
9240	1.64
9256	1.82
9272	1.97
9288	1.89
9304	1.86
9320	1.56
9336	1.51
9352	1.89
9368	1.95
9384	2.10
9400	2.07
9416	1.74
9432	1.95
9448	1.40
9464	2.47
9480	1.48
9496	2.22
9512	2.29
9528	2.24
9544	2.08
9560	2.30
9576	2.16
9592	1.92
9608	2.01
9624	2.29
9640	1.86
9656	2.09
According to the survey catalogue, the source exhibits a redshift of 0.29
